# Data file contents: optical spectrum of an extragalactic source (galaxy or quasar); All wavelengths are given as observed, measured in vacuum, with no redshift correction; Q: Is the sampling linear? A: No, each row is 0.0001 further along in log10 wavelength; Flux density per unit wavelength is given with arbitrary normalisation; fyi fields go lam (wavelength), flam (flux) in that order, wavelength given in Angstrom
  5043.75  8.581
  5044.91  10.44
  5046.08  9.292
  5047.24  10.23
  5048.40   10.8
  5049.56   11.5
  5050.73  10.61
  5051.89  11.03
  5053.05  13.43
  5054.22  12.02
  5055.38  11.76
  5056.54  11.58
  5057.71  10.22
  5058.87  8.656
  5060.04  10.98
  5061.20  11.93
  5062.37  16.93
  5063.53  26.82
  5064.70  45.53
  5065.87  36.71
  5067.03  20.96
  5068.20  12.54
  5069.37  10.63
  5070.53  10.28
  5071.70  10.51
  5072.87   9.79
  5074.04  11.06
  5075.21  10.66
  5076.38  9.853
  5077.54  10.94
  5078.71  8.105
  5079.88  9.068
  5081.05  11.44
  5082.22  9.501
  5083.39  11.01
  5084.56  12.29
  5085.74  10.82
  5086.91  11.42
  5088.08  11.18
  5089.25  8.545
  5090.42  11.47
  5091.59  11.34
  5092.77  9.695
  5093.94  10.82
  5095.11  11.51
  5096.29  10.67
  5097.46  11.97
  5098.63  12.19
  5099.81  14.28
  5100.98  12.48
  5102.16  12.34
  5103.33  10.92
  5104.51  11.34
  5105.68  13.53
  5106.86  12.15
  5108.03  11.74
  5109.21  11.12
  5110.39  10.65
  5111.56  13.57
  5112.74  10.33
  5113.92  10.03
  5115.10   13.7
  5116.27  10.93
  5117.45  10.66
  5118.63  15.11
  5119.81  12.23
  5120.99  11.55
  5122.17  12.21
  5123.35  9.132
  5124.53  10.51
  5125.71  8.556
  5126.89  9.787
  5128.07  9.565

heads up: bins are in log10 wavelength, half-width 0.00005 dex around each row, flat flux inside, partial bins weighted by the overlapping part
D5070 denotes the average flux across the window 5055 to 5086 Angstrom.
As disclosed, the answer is 14.1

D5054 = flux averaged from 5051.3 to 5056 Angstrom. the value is 12.1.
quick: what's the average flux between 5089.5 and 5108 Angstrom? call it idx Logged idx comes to 11.7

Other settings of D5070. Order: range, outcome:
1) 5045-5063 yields 11.4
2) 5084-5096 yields 10.9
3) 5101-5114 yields 11.7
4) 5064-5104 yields 13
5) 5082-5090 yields 10.7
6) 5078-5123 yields 11.4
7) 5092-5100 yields 11.4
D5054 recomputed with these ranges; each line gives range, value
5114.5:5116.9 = 12.3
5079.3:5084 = 10.3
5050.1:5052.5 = 10.9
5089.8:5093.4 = 10.8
